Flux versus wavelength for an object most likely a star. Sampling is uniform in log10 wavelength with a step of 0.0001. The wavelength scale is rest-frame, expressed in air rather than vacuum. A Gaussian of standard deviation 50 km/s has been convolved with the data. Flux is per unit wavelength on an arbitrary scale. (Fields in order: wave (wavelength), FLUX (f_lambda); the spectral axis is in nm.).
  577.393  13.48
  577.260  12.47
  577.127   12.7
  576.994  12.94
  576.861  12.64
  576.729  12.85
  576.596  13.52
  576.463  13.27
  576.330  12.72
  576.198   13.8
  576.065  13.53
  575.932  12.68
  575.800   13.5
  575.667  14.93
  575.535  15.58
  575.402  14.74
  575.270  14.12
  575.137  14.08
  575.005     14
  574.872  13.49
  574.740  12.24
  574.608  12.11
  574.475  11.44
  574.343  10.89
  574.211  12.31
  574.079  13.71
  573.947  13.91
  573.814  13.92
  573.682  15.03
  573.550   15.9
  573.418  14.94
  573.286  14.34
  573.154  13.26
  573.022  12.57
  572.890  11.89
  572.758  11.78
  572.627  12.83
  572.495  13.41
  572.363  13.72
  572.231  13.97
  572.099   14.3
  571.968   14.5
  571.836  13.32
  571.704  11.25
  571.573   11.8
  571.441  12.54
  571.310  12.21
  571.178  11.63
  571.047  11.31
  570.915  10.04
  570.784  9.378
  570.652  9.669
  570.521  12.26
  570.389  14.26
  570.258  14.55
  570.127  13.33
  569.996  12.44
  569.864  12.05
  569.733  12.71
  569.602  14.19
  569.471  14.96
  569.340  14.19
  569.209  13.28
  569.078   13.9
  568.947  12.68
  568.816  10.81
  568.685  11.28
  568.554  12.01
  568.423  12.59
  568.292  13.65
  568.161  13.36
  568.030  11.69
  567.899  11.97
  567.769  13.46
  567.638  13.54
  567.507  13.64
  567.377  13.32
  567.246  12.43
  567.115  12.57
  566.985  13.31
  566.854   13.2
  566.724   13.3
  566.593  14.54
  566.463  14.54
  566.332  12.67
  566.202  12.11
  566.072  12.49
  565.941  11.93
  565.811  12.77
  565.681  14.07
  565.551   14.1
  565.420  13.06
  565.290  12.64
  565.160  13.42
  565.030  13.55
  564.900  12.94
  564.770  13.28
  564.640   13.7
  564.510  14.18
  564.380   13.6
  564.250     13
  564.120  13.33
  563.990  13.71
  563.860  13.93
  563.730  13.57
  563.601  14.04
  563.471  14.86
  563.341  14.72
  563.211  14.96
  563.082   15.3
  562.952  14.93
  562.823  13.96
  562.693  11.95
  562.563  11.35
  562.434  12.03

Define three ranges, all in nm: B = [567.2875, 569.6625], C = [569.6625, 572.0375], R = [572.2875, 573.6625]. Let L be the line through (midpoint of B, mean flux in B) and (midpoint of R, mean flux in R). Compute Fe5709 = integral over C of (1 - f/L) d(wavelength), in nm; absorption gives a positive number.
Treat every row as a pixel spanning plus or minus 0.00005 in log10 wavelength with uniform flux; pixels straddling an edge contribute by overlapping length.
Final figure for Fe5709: 0.20 nm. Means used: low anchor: 13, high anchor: 13.5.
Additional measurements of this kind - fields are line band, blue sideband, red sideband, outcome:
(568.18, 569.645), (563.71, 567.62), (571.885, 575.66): 0.04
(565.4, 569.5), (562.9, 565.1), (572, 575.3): 0.22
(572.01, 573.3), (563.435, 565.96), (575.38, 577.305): 0.03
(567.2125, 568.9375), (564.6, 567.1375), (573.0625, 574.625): 0.09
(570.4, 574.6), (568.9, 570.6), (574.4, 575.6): 0.23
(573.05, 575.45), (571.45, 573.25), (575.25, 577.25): -0.06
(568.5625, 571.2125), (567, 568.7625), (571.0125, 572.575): 0.07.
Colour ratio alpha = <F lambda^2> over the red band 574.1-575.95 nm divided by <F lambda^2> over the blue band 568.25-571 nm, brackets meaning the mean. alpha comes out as 1.08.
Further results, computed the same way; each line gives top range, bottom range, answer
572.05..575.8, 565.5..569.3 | 1.07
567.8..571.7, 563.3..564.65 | 0.91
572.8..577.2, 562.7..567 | 1.02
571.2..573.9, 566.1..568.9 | 1.06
